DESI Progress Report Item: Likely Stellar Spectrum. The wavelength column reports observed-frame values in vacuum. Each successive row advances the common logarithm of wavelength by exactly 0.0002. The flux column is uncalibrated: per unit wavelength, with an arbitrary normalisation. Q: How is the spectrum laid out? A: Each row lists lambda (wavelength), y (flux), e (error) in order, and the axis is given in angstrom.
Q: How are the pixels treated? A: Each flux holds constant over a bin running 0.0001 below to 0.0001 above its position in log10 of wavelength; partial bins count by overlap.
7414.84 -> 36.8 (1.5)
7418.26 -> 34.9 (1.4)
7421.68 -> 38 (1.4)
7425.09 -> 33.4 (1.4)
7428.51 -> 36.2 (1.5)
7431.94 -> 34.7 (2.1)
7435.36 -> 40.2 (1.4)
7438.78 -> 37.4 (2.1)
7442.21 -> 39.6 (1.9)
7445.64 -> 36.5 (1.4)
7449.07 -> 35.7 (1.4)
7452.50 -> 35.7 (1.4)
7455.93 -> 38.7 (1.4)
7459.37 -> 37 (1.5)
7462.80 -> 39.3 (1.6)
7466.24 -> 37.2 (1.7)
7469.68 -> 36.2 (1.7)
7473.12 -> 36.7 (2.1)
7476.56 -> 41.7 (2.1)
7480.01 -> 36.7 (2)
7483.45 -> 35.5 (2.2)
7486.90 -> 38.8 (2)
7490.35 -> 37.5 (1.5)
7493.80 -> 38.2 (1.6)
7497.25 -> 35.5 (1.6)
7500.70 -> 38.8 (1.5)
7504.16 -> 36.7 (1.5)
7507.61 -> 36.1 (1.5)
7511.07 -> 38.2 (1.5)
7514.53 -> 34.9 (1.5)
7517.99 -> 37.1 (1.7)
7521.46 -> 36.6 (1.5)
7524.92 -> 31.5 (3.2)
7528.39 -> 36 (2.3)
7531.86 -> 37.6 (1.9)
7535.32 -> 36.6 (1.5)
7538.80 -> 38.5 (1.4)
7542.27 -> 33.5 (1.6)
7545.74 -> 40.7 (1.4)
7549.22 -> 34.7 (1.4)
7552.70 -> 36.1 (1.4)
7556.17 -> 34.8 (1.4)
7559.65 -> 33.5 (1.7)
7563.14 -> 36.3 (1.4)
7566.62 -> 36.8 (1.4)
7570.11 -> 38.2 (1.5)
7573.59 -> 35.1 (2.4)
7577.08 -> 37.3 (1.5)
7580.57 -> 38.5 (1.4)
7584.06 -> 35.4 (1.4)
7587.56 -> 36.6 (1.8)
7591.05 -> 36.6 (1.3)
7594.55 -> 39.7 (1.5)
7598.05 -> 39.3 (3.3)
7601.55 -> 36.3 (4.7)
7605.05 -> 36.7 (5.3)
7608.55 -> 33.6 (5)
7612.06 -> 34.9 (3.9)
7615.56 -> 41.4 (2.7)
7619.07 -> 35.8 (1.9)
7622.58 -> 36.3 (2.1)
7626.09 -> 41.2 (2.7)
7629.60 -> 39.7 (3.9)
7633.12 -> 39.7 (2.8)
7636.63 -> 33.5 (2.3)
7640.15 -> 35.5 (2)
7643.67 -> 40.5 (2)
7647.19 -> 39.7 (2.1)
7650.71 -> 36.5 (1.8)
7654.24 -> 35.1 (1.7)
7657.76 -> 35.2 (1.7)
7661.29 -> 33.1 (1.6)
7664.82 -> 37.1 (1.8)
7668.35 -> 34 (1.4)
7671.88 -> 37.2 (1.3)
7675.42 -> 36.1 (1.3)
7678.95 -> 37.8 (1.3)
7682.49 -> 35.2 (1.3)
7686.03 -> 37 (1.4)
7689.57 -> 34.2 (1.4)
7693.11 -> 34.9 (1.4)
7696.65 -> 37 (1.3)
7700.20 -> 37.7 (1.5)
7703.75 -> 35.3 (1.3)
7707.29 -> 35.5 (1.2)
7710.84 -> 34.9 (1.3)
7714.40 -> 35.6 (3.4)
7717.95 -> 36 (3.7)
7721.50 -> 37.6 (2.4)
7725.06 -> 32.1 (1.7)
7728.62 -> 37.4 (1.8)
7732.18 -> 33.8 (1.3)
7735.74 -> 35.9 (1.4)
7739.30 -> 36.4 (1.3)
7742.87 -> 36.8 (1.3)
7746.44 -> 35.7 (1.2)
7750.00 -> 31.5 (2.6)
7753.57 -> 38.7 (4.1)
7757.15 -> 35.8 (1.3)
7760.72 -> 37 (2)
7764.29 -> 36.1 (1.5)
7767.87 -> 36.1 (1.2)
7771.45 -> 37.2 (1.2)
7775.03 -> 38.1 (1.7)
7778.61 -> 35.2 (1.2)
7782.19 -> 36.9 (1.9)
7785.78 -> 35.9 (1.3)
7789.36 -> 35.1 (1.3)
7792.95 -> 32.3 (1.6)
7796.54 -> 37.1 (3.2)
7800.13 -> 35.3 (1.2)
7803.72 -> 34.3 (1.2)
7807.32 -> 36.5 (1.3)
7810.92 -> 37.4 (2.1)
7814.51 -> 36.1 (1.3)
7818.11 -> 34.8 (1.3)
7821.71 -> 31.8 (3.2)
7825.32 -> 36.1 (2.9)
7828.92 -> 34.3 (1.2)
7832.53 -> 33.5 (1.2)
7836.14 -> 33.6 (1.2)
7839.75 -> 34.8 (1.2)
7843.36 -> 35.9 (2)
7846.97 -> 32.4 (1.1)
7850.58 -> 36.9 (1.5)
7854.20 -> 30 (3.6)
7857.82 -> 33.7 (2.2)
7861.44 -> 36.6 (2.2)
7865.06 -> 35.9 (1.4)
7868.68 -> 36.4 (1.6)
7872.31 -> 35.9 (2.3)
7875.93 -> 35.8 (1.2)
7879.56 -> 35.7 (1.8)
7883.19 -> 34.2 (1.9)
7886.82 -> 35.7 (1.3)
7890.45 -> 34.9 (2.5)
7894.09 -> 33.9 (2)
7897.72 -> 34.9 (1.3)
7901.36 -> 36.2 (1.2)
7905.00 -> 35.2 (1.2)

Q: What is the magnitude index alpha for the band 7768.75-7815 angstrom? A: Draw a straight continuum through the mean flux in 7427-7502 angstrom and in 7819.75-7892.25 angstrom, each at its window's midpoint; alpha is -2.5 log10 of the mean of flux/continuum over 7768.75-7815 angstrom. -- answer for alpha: -0.024 mag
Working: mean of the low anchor 37.4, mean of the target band 36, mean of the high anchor 34.7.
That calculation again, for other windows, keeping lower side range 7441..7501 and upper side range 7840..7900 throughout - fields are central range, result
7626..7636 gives -0.08 mag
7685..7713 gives 0.01 mag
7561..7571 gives 0.00 mag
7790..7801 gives 0.02 mag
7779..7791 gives -0.01 mag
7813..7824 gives 0.03 mag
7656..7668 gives 0.04 mag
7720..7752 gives 0.02 mag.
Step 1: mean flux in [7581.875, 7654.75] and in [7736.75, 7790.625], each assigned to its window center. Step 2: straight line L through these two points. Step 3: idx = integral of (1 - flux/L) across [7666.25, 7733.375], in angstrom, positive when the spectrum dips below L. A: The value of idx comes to 1.70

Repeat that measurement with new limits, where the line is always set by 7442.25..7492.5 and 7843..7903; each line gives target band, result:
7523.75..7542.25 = 0.55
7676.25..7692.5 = 0.07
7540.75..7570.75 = 0.74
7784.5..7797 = 0.22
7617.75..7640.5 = -0.67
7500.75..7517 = 0.20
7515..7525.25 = 0.44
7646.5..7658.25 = -0.06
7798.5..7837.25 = 0.45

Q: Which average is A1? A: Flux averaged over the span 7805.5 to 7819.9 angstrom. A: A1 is 36.2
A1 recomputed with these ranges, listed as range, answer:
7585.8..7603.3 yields 37.7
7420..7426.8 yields 35.7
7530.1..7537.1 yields 37.1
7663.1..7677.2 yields 36.1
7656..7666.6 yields 35.1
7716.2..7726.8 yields 35.2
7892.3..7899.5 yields 34.4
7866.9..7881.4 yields 35.9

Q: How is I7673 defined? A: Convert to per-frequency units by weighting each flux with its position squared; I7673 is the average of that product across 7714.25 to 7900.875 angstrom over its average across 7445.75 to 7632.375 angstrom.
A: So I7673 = 1.03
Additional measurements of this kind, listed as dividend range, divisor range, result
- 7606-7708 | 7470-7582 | 1.03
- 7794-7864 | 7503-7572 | 1.04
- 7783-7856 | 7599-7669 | 0.99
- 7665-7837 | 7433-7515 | 1.02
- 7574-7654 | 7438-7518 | 1.04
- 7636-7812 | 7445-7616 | 1.03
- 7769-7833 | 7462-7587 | 1.04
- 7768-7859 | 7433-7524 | 1.02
